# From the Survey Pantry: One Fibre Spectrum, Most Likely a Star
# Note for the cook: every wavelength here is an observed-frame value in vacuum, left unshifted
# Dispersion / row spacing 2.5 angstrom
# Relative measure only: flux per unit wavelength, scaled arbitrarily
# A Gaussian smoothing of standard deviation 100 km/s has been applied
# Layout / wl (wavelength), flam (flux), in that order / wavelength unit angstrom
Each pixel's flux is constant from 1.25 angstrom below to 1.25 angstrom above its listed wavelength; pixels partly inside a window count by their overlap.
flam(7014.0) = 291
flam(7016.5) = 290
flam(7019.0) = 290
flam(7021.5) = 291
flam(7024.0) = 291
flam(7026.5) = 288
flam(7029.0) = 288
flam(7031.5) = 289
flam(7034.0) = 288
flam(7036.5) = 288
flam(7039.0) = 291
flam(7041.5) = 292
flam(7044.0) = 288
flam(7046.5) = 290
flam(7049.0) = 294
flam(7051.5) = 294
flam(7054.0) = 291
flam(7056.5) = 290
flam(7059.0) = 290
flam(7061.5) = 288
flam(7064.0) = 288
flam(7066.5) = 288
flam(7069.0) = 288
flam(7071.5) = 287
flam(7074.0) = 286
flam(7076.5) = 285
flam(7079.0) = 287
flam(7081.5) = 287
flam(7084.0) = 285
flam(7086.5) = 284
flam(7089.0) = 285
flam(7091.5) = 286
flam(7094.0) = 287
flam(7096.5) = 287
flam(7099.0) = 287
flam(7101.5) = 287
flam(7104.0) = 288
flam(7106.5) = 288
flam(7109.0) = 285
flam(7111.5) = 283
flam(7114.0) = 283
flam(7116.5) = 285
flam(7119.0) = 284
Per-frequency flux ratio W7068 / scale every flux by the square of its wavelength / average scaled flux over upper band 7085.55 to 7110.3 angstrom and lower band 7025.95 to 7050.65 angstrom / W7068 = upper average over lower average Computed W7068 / 1.01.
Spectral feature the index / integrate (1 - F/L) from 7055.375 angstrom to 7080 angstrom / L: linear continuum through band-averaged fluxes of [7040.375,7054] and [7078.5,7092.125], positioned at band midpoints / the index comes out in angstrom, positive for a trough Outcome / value 0.1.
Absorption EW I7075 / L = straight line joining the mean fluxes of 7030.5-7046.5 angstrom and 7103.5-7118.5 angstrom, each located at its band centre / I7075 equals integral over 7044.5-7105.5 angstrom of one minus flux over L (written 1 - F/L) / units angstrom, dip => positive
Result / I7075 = -0.1 angstrom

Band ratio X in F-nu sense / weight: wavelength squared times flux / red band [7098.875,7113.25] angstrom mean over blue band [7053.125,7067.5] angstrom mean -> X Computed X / 1.0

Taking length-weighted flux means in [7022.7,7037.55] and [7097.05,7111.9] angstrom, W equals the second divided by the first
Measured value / 1.0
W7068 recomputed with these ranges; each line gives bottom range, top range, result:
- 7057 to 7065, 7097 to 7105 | 1.01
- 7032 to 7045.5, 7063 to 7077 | 1.00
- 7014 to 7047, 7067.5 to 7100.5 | 1.00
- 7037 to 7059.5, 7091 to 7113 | 1.00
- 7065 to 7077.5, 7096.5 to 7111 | 1.01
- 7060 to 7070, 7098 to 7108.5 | 1.01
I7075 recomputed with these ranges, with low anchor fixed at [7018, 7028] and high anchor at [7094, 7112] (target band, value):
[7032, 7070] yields -0.1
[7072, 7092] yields 0.1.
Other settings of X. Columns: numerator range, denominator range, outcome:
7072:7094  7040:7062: 0.99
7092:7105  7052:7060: 1.00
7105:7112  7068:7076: 1.01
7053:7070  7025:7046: 1.01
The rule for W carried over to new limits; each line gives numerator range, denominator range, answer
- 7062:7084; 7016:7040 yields 0.99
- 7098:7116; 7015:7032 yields 0.99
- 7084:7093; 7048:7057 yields 0.97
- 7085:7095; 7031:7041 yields 0.99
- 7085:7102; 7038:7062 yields 0.98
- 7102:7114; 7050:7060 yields 0.98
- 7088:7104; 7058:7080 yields 1.00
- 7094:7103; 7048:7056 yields 0.98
